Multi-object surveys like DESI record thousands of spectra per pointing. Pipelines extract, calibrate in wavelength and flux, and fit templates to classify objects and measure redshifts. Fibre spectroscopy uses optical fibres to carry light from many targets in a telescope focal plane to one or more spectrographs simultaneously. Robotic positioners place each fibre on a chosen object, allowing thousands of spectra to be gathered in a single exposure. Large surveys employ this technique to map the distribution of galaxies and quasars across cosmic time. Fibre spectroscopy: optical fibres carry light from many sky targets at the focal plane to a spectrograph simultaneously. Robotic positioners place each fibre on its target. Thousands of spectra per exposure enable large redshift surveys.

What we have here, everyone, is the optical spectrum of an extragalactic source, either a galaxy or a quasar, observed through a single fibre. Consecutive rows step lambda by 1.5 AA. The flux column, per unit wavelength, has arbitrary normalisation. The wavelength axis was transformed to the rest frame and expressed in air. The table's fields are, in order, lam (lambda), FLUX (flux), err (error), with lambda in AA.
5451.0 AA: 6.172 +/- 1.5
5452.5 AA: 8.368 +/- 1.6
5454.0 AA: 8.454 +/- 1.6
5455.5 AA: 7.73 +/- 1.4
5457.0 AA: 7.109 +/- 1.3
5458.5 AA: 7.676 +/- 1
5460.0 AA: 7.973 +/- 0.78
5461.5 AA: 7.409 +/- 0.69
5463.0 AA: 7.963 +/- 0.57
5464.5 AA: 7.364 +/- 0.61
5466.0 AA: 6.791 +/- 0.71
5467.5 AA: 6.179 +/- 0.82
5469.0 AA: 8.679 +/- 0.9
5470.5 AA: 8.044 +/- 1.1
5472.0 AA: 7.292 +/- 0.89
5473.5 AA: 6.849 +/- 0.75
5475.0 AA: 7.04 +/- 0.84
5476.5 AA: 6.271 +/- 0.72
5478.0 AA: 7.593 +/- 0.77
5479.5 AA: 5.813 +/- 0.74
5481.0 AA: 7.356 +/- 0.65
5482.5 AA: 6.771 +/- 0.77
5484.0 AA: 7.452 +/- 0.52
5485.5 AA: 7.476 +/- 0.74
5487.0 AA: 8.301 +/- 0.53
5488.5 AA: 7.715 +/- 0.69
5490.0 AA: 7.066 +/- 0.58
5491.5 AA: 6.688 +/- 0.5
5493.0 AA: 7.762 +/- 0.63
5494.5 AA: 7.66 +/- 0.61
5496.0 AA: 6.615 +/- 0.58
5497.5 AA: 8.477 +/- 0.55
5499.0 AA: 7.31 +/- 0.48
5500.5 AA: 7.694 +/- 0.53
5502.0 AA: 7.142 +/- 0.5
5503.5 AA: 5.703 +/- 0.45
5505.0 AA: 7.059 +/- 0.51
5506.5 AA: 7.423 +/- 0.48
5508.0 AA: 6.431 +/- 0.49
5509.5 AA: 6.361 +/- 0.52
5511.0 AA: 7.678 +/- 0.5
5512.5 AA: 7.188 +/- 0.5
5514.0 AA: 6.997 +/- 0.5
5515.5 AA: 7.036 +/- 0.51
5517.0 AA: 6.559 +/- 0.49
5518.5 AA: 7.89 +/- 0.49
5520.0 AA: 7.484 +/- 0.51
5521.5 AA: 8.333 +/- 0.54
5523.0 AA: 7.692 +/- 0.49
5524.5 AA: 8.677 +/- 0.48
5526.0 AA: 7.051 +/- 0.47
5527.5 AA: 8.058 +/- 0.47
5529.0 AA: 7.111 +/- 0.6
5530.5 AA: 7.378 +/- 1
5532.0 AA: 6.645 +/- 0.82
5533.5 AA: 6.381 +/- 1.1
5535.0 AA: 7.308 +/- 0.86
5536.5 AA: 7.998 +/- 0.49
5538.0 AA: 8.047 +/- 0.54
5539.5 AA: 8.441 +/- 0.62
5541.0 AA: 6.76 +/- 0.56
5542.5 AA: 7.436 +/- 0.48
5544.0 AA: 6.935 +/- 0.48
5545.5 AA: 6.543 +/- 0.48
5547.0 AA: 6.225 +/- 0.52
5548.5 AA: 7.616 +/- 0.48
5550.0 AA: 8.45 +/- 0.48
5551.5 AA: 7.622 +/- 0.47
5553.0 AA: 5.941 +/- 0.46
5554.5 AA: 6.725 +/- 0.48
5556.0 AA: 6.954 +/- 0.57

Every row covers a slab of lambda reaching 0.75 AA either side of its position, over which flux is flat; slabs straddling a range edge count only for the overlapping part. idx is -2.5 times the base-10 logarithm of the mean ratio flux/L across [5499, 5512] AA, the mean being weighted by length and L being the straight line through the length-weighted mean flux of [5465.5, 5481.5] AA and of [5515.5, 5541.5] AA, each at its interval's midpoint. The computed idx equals 0.06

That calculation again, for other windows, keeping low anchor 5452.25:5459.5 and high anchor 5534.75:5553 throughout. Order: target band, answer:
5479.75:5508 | 0.06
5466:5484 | 0.10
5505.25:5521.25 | 0.06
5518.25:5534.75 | 0.00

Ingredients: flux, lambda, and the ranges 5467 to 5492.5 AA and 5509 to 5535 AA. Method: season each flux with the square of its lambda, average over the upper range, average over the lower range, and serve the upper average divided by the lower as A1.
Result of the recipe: 1.0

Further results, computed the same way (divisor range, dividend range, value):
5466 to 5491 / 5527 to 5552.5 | 1.04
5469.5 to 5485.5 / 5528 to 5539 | 1.05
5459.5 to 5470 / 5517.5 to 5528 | 1.07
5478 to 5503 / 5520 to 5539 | 1.05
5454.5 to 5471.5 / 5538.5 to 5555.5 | 0.98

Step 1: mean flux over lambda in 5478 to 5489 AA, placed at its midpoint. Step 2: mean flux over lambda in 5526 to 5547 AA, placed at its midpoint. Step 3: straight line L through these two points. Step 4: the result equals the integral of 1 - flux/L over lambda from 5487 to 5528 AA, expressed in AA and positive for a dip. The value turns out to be -0.36 AA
